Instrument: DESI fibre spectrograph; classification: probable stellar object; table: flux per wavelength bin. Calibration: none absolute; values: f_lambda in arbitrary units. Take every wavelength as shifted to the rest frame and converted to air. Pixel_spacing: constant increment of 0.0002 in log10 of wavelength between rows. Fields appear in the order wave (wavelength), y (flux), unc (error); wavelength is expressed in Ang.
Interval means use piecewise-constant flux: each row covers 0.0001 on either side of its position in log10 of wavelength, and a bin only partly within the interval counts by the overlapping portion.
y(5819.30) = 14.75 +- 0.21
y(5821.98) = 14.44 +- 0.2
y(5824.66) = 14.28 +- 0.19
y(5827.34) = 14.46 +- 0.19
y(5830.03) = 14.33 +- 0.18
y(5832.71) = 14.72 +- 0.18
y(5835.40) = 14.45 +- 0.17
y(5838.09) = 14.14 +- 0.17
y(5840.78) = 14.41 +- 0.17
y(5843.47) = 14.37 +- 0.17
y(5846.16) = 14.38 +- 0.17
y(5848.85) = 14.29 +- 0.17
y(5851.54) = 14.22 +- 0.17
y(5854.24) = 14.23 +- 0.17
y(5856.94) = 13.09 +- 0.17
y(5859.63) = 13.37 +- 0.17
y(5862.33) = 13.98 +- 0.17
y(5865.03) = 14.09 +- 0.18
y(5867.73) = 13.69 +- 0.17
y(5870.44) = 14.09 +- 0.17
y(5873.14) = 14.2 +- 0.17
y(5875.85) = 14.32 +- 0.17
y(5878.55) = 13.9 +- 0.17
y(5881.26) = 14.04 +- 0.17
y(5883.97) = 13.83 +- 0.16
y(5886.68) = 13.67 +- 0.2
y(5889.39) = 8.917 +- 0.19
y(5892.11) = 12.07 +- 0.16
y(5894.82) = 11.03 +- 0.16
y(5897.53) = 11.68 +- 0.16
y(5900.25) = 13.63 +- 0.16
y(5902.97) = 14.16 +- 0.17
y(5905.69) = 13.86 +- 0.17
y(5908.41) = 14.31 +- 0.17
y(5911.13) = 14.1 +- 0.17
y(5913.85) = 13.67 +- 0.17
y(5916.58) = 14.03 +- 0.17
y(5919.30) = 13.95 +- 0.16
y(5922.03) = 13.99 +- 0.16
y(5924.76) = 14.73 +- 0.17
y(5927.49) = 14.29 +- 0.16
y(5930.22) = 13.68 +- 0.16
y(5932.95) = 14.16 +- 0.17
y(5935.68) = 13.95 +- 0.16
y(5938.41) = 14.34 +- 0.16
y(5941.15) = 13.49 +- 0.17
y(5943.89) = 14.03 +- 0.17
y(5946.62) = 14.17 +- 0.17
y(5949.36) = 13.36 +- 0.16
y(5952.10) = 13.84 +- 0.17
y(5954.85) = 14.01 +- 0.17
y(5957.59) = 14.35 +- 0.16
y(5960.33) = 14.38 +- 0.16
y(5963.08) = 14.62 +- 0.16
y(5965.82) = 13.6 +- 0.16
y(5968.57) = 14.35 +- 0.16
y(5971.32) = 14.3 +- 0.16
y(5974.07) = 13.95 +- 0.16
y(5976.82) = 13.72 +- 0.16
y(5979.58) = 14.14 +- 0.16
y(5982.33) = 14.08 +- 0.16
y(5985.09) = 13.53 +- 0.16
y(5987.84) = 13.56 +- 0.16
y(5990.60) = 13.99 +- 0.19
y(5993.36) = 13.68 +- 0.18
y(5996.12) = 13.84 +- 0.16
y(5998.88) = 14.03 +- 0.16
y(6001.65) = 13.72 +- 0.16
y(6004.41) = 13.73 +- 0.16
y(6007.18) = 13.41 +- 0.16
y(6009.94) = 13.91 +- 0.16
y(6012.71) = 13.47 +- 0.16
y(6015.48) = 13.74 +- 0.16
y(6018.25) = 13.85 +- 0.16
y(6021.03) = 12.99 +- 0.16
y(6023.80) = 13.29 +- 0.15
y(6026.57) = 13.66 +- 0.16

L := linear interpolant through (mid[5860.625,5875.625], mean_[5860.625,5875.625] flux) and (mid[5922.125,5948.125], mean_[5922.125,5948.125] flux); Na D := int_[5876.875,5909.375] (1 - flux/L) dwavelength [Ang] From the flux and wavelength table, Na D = 2.59 Ang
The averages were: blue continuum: 14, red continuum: 14.1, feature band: 12.9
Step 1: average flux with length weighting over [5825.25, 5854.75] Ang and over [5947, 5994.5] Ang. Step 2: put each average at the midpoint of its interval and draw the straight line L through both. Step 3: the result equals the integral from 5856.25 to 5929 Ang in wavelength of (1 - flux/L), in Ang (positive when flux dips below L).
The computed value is 3.6 Ang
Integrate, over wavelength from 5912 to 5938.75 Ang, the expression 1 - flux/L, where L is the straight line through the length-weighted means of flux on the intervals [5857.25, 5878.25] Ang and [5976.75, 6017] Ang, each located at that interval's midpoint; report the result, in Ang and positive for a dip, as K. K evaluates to -0.4 Ang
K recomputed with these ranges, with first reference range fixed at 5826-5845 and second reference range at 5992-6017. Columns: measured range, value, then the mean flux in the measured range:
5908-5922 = 0.10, 14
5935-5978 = -0.34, 14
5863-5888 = 0.47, 14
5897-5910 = 0.44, 13.7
